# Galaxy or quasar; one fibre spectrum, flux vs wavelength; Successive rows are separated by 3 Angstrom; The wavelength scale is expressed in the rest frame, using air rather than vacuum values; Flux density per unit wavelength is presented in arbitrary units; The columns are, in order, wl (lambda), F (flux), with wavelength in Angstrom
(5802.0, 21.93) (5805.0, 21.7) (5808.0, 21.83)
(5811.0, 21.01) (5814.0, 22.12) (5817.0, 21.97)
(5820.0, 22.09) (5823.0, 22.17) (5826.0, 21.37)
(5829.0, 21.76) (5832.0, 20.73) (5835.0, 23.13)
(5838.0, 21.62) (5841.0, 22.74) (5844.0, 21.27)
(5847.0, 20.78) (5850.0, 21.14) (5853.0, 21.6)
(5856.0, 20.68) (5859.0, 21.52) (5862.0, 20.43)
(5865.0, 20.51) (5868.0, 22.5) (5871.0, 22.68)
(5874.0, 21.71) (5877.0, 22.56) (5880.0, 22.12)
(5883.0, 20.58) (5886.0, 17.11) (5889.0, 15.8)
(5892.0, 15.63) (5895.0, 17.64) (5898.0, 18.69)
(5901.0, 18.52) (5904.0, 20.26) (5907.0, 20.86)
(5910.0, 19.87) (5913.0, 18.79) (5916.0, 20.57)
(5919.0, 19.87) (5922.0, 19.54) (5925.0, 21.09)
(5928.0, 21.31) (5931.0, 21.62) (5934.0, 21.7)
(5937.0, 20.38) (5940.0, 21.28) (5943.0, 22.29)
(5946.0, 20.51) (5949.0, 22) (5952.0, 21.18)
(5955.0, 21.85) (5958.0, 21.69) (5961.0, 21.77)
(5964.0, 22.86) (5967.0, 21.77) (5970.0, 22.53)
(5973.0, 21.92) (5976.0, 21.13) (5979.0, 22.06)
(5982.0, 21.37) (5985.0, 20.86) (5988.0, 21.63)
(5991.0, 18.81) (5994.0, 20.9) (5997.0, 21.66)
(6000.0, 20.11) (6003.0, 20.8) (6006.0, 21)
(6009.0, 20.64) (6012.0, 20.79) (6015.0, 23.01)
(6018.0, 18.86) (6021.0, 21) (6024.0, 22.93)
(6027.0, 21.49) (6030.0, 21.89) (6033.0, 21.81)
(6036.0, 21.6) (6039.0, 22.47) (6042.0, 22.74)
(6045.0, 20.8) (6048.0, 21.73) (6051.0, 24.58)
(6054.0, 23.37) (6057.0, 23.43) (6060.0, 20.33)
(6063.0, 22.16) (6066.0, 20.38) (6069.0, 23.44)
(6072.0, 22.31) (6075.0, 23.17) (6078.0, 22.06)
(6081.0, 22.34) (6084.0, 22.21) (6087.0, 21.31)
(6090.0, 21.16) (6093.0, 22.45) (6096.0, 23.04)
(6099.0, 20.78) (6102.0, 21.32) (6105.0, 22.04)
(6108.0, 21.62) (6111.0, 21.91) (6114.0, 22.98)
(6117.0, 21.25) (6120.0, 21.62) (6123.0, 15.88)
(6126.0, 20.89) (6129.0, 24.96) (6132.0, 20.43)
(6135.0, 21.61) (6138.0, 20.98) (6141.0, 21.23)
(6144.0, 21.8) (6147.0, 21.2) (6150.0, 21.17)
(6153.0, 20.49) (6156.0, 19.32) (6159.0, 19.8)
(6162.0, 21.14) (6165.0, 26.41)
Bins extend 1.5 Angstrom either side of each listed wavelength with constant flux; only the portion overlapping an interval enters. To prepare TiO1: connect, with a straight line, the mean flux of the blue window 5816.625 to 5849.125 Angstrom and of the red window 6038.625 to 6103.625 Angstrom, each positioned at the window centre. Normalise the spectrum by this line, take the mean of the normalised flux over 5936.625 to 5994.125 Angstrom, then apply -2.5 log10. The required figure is 0.025 mag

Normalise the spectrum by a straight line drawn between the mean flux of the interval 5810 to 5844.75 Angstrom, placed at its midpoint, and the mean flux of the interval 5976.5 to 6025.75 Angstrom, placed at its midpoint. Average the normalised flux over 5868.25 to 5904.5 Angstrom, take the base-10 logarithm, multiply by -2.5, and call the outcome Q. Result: 0.109 mag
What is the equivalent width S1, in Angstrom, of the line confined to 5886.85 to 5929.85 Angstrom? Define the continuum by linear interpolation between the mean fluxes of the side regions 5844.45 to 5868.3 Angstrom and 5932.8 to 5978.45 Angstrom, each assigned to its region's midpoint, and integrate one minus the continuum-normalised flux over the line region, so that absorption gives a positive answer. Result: 4.5 Angstrom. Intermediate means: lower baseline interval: 21.1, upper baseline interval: 21.7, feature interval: 19.2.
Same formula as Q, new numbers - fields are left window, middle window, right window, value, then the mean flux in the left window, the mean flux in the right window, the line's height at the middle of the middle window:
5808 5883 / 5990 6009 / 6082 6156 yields 0.047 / 21.7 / 21.4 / 21.5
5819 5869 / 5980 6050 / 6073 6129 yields 0.016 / 21.5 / 21.7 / 21.6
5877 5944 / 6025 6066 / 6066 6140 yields -0.049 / 19.8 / 21.7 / 21.2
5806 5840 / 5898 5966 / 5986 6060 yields 0.042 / 21.8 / 21.6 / 21.7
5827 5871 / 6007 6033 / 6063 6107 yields 0.026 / 21.5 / 22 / 21.9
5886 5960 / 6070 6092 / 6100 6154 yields -0.055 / 20.1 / 21.3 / 21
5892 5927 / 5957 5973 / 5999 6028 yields -0.092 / 19.5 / 21.1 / 20.3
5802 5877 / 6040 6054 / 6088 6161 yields -0.060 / 21.7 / 21.2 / 21.4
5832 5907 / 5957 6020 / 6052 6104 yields 0.008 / 20.5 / 22.1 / 21.4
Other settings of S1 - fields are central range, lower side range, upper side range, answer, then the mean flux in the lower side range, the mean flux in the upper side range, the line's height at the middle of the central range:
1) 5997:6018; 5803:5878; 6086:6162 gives 0.5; 21.7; 21.2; 21.4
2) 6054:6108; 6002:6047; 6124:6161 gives -1.9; 21.5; 21.1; 21.3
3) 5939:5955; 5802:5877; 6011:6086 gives 0.3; 21.7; 22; 21.9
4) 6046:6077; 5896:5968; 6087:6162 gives -2.0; 20.8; 21.2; 21.1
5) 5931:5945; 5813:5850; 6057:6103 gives 0.3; 21.8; 22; 21.9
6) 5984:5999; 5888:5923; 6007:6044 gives 0.0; 18.9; 21.6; 20.8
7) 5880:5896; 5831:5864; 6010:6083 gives 2.8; 21.4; 22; 21.5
